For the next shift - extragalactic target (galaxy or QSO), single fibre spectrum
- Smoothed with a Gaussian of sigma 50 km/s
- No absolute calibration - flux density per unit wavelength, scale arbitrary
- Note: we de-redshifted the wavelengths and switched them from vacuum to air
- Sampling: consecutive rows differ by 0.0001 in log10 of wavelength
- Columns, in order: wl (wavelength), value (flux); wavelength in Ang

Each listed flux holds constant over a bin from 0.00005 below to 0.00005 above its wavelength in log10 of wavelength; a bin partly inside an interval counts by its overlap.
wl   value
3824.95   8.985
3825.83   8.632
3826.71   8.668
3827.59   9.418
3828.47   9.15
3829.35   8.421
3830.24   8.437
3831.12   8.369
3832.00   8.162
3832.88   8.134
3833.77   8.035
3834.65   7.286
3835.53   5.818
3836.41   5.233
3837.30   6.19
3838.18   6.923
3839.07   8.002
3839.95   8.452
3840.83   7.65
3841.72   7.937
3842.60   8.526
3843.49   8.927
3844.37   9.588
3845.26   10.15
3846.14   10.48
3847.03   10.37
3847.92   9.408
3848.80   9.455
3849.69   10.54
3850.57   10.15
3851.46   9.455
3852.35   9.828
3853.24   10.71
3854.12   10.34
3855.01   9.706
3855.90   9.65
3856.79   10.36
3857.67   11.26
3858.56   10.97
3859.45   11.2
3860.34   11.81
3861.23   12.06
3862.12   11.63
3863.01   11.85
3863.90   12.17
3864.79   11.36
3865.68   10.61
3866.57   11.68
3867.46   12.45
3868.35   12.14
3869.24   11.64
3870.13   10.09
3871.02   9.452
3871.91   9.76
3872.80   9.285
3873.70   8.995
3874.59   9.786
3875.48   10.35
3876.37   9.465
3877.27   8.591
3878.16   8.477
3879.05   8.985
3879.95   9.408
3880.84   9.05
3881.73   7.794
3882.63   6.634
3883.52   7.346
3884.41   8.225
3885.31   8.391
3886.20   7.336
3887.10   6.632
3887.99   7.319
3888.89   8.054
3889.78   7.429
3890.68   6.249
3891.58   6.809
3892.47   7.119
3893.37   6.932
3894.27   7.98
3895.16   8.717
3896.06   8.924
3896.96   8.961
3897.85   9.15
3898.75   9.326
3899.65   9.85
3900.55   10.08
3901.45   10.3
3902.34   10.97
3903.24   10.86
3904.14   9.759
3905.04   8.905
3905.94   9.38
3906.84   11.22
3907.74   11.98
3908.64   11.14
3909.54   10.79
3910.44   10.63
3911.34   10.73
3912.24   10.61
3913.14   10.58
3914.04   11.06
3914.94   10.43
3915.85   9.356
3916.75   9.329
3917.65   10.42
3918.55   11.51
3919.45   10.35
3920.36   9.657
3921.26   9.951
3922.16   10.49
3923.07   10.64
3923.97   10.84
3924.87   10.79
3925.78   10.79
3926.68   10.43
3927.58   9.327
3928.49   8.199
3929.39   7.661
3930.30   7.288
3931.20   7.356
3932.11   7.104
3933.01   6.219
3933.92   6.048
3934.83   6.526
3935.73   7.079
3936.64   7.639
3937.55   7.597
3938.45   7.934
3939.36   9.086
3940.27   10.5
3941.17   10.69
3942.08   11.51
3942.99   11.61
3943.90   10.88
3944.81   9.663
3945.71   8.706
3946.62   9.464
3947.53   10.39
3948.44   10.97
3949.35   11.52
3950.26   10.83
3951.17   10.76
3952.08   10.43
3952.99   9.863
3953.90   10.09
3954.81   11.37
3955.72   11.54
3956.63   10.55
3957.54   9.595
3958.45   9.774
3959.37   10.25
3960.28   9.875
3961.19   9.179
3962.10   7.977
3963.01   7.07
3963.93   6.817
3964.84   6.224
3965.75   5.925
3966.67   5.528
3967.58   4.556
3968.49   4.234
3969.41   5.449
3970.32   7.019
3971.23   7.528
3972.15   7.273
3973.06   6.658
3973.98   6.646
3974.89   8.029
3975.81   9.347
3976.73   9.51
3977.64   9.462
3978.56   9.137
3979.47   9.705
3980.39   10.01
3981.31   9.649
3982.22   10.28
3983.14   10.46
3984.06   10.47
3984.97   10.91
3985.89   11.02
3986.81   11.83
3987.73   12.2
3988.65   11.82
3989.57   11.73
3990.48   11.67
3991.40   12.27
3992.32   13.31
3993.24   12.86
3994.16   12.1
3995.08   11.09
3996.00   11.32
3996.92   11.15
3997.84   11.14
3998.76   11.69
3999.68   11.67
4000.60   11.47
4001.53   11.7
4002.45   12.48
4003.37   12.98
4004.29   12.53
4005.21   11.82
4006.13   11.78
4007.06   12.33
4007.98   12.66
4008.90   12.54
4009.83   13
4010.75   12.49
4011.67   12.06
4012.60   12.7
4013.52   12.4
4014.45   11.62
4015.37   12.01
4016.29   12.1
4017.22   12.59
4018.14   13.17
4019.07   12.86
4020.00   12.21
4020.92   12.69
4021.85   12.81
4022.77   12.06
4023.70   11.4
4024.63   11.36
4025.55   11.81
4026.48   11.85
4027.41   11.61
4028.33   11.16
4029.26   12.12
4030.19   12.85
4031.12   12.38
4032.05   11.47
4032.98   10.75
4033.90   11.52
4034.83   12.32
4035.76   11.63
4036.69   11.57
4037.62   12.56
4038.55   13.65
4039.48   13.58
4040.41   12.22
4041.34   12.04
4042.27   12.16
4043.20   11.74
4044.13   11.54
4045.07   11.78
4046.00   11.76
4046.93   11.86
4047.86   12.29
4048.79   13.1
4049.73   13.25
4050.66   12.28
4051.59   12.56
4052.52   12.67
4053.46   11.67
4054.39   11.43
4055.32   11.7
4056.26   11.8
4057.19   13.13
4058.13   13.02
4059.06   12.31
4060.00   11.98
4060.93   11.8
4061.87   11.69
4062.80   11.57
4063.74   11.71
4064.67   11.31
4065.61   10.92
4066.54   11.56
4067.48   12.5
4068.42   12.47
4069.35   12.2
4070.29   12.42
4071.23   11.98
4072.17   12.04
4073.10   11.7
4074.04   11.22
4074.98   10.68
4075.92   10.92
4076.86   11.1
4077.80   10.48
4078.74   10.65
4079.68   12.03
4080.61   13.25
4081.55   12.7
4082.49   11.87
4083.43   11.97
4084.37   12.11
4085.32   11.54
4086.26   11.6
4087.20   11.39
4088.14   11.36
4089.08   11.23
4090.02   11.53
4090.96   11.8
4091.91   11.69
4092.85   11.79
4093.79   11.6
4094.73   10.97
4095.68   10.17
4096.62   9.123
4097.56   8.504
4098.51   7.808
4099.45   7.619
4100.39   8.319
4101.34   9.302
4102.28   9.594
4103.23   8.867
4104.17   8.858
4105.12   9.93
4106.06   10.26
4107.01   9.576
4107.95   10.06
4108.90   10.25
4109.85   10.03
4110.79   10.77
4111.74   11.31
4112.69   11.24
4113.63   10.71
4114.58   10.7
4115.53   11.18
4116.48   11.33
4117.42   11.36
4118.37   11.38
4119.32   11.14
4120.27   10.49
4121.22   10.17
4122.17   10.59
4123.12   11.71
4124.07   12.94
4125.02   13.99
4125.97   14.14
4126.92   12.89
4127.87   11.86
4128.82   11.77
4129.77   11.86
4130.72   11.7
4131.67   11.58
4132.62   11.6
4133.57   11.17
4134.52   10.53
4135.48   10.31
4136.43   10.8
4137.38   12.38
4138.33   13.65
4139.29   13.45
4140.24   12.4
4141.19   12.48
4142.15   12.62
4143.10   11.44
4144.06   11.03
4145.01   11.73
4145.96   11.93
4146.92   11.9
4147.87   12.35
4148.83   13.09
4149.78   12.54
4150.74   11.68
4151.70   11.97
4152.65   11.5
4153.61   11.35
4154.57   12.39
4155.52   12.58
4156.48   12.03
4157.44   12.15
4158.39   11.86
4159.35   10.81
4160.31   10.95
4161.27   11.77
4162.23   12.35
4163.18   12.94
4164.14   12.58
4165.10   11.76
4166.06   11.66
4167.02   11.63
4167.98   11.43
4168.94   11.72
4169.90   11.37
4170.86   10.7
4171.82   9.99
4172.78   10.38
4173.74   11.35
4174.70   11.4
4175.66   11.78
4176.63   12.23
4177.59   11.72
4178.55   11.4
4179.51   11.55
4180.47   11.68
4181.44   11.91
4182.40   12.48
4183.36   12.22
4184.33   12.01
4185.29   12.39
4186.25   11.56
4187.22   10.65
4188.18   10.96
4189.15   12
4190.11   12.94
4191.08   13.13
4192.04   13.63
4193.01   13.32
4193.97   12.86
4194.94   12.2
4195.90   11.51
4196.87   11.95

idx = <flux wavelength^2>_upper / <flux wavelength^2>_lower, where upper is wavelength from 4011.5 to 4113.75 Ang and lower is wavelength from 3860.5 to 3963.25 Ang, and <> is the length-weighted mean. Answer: 1.30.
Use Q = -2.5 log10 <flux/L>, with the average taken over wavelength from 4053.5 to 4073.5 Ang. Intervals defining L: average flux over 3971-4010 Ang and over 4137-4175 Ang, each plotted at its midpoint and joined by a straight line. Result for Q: -0.058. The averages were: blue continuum 10.9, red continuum 11.9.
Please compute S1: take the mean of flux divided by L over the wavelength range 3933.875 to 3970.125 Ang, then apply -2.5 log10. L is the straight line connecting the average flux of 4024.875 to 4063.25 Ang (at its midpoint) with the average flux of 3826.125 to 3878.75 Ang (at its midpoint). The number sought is 0.22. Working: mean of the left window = 9.58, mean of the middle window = 8.91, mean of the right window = 12.1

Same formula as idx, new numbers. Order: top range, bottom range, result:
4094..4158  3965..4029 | 1.10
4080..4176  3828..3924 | 1.36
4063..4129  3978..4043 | 0.97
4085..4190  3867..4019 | 1.27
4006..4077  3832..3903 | 1.43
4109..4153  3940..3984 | 1.41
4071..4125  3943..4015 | 1.12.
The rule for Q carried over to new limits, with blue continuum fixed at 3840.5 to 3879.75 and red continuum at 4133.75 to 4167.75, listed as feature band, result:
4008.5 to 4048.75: -0.09 mag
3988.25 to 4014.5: -0.10 mag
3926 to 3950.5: 0.19 mag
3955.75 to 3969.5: 0.37 mag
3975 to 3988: 0.08 mag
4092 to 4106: 0.21 mag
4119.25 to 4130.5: -0.02 mag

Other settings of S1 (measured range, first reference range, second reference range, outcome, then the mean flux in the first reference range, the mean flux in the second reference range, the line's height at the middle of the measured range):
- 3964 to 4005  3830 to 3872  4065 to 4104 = 0.065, 9.69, 11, 10.4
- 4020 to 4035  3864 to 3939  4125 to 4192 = -0.131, 9.25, 11.9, 10.5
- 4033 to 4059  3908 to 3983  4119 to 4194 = -0.171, 9.15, 11.9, 10.5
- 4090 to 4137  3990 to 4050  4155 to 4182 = 0.100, 12.1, 11.6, 11.8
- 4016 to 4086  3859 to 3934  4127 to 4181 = -0.107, 9.55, 11.8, 10.9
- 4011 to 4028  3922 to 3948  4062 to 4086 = -0.145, 9.03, 11.7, 10.7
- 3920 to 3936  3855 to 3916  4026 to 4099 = 0.169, 9.68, 11.7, 10.2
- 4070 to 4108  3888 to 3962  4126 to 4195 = 0.040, 9.54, 11.9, 11.2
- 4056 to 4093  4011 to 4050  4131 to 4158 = 0.027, 12.2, 12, 12.1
